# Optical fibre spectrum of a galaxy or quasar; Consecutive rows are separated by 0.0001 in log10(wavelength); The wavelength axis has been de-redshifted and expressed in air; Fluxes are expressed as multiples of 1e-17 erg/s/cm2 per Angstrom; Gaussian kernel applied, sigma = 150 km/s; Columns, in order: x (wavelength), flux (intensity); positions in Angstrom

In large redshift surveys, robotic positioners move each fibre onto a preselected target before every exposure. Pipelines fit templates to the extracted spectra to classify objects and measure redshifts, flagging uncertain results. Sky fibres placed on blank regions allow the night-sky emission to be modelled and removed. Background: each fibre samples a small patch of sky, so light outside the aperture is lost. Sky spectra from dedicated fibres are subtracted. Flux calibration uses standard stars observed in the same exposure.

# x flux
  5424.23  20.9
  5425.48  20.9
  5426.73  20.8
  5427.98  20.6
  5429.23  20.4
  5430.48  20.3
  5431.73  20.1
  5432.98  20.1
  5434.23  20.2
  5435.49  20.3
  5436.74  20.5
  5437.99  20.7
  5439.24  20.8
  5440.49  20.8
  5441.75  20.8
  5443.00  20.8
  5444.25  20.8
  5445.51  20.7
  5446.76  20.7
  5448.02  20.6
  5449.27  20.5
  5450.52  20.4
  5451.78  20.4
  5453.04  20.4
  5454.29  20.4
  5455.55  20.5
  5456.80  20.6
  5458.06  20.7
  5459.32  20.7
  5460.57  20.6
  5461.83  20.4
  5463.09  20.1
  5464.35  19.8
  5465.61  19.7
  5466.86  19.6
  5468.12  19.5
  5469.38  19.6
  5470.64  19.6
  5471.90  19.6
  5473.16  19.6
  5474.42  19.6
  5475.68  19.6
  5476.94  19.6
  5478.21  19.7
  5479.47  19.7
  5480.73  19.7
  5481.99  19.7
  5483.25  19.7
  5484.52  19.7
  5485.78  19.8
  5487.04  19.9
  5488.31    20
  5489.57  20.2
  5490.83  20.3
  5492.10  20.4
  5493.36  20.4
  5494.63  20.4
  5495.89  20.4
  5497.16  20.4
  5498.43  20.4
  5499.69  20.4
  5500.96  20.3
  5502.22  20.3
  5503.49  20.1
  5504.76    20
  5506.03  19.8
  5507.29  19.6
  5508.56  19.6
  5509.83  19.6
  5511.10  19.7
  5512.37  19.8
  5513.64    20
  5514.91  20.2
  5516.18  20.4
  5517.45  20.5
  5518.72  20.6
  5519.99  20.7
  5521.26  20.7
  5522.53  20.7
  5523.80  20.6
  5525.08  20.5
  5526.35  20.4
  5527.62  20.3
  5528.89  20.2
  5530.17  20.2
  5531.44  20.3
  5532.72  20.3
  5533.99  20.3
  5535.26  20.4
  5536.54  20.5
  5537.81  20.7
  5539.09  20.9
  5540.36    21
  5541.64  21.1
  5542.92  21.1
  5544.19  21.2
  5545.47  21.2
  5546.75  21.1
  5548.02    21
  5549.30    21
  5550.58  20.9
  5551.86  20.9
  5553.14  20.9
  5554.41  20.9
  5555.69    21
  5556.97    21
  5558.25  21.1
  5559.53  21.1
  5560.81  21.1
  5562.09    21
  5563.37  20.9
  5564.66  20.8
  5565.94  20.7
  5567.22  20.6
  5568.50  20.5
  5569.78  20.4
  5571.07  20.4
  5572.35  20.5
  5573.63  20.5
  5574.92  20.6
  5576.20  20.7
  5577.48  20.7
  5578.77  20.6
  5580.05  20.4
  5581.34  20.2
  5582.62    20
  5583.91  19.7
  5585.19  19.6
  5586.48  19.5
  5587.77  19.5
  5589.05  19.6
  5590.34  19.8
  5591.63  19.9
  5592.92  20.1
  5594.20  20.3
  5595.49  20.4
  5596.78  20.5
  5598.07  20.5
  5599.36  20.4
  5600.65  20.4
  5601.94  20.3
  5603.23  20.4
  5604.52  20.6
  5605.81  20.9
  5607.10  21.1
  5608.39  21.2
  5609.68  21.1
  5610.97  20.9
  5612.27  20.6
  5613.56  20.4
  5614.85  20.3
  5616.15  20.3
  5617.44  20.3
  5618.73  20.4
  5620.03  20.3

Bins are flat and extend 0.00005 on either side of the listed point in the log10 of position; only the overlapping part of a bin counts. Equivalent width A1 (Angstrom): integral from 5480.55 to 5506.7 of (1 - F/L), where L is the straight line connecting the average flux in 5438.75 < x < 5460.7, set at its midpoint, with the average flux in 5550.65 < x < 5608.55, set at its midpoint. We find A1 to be 0.6 Angstrom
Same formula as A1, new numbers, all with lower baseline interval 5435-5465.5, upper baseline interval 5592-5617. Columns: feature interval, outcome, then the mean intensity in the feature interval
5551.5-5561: -0.21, 21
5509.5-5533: 0.26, 20.3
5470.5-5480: 0.42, 19.6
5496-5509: 0.27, 20.1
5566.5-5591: 0.42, 20.2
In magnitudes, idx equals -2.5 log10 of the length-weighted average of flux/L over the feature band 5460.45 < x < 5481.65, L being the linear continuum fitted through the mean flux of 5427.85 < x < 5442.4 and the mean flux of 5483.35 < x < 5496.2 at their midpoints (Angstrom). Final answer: 0.03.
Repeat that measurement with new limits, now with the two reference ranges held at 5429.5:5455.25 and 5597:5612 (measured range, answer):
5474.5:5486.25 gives 0.05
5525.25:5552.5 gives 0.00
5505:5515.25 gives 0.04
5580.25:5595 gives 0.04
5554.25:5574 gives -0.01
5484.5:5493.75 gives 0.02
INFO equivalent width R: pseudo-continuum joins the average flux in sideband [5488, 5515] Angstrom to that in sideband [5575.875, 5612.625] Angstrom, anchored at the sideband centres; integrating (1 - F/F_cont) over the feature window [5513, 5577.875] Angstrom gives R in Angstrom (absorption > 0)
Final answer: -1.5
